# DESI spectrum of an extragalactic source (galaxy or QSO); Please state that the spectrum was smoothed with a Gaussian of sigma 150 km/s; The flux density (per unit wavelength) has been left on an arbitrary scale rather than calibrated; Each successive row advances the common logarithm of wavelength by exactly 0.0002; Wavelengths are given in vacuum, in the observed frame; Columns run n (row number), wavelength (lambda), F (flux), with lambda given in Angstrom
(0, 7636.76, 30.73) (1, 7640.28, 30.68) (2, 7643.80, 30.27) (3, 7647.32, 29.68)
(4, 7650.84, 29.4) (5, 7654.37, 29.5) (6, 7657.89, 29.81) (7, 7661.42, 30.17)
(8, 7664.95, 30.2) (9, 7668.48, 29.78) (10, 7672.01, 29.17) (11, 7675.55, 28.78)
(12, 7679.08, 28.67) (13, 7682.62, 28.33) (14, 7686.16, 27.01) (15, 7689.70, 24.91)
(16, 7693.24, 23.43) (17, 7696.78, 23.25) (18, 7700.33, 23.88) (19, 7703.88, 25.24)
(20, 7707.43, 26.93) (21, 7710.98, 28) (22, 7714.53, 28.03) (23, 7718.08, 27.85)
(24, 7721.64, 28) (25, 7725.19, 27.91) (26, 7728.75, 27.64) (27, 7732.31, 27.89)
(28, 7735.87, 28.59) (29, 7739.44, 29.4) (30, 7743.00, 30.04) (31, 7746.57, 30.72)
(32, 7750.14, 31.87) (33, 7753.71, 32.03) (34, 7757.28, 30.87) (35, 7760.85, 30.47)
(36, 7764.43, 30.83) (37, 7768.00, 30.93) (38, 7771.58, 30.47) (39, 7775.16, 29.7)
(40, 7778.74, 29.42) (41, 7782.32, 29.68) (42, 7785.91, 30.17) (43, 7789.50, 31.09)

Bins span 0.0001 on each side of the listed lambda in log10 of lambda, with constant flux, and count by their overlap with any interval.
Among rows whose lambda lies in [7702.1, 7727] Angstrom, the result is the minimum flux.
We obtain 25.24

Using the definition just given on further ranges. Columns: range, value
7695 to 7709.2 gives 23.25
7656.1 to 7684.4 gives 28.33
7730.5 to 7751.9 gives 27.89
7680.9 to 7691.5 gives 24.91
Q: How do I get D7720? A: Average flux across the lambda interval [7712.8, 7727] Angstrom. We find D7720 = 28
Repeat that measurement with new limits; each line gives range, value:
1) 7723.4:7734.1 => 27.8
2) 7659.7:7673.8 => 29.8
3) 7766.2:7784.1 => 30.1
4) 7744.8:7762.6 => 31.2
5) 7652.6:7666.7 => 29.9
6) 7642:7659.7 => 29.7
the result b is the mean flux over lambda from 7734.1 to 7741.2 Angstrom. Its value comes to 29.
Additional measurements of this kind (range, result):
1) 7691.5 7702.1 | 23.5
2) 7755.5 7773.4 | 30.7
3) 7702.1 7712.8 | 26.7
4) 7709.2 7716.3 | 28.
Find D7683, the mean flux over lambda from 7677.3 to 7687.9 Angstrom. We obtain 28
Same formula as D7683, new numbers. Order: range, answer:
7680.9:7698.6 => 25.4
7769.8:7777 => 30.1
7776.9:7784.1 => 29.6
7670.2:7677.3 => 29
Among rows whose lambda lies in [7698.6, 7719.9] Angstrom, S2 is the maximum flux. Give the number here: 28.03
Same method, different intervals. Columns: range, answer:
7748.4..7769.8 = 32.03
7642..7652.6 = 30.27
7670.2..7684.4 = 29.17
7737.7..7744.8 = 30.04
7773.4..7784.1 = 29.7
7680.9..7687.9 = 28.33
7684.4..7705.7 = 27.01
